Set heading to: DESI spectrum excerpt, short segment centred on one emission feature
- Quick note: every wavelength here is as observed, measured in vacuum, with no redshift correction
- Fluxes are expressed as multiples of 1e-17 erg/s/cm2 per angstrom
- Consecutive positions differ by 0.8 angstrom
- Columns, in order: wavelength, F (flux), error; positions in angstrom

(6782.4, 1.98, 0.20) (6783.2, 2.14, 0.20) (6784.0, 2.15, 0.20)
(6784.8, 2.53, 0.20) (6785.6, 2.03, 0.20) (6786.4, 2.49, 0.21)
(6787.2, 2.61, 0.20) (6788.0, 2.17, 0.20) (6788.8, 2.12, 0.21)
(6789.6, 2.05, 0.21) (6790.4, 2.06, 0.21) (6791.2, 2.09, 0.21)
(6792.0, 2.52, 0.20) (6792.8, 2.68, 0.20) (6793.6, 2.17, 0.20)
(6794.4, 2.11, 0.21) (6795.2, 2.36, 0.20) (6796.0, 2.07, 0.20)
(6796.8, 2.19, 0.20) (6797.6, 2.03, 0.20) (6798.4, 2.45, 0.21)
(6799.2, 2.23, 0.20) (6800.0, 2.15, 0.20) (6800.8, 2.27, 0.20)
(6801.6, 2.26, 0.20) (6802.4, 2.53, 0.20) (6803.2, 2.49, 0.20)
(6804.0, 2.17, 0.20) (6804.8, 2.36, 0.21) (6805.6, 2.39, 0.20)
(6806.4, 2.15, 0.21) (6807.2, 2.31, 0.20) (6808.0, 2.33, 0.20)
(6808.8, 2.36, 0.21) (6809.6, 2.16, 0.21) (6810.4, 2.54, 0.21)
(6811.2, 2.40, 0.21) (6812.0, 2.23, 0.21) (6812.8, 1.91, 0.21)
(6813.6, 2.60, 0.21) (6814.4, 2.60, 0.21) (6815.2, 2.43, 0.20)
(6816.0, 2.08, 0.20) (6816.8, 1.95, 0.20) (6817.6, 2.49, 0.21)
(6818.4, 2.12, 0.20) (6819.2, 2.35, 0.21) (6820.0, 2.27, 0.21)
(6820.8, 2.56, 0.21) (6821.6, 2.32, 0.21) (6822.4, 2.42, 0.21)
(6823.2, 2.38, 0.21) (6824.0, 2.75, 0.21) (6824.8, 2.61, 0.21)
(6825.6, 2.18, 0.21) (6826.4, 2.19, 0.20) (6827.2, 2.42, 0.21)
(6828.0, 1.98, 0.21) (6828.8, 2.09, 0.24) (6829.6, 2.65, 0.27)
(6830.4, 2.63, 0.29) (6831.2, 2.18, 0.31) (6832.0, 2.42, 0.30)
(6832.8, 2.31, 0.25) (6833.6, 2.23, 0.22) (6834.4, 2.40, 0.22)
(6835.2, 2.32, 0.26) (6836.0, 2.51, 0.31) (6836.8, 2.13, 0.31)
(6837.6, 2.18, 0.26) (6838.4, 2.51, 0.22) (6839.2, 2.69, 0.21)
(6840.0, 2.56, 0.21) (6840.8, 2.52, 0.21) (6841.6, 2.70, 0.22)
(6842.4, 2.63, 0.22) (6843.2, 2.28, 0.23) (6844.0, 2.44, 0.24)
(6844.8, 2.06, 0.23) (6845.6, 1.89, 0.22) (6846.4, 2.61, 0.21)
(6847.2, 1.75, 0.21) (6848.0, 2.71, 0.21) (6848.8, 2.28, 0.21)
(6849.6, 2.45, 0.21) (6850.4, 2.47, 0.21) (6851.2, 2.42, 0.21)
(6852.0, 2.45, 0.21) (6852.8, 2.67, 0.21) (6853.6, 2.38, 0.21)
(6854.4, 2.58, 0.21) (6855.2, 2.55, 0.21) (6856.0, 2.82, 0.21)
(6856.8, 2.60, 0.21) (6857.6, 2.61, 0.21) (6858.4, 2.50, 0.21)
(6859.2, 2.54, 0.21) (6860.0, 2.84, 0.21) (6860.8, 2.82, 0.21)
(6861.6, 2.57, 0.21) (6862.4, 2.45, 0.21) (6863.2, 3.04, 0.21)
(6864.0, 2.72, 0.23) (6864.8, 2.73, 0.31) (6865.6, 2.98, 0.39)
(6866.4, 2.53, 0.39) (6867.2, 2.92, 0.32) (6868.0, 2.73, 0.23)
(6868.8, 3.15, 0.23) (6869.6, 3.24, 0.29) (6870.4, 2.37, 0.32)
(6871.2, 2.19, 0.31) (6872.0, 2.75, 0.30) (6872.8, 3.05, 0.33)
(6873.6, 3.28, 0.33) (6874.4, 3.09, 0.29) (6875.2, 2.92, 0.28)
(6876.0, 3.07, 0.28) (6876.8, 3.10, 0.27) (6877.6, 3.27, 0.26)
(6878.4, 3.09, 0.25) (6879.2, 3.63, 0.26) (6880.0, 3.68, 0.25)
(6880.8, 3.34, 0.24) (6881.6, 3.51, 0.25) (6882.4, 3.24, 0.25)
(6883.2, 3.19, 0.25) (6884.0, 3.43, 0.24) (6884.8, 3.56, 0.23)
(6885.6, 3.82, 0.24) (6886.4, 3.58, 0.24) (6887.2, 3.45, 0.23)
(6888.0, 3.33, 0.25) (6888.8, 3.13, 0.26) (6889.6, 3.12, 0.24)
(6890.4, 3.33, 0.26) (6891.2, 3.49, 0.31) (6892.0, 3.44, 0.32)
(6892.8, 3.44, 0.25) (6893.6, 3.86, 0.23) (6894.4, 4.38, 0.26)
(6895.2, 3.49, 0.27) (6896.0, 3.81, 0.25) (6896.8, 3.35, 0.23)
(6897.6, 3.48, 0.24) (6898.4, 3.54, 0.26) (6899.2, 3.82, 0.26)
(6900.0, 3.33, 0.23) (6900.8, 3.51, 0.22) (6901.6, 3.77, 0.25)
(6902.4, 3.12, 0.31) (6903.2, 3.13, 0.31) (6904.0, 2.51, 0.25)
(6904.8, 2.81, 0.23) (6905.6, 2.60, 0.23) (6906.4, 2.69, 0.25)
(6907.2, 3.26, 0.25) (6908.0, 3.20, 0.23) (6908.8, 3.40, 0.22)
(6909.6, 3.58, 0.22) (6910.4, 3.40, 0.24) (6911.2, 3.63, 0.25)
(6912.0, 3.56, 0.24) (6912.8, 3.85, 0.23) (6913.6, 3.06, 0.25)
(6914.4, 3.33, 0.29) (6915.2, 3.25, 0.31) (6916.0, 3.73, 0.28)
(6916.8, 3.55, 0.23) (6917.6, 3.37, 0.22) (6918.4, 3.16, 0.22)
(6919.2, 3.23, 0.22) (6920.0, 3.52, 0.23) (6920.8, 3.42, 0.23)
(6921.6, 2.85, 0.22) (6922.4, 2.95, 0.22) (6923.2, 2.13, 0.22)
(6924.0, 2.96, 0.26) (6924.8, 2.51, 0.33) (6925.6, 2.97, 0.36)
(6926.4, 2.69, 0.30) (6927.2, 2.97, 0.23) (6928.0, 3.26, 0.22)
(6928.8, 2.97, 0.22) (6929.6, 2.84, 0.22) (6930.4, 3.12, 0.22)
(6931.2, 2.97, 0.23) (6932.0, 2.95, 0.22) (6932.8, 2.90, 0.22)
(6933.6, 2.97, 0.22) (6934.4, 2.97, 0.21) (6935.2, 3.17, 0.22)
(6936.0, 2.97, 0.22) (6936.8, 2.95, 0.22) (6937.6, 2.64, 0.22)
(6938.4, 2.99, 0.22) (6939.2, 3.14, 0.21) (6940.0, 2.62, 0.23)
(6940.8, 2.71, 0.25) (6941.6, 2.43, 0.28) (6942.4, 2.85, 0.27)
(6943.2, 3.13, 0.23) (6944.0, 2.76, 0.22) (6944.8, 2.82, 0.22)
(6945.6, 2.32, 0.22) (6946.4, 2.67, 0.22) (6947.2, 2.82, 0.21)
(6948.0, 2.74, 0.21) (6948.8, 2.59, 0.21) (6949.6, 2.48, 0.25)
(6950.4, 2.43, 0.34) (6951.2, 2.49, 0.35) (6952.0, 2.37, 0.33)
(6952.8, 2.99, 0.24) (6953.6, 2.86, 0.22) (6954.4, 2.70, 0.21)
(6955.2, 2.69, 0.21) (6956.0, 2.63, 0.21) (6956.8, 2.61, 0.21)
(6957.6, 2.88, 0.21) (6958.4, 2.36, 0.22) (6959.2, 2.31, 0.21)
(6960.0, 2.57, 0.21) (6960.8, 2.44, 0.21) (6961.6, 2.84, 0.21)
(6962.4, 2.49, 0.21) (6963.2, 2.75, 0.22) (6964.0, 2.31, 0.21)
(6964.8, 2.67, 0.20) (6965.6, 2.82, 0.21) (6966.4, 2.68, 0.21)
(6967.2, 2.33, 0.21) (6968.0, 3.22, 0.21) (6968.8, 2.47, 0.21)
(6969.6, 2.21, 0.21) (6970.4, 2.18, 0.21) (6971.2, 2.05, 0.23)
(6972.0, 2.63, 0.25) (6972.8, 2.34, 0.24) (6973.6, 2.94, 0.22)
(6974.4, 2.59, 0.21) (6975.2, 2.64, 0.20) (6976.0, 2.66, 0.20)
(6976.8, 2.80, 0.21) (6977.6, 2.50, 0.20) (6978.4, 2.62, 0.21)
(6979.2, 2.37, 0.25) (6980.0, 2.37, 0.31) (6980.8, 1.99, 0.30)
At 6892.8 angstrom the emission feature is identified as Mg II 2798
